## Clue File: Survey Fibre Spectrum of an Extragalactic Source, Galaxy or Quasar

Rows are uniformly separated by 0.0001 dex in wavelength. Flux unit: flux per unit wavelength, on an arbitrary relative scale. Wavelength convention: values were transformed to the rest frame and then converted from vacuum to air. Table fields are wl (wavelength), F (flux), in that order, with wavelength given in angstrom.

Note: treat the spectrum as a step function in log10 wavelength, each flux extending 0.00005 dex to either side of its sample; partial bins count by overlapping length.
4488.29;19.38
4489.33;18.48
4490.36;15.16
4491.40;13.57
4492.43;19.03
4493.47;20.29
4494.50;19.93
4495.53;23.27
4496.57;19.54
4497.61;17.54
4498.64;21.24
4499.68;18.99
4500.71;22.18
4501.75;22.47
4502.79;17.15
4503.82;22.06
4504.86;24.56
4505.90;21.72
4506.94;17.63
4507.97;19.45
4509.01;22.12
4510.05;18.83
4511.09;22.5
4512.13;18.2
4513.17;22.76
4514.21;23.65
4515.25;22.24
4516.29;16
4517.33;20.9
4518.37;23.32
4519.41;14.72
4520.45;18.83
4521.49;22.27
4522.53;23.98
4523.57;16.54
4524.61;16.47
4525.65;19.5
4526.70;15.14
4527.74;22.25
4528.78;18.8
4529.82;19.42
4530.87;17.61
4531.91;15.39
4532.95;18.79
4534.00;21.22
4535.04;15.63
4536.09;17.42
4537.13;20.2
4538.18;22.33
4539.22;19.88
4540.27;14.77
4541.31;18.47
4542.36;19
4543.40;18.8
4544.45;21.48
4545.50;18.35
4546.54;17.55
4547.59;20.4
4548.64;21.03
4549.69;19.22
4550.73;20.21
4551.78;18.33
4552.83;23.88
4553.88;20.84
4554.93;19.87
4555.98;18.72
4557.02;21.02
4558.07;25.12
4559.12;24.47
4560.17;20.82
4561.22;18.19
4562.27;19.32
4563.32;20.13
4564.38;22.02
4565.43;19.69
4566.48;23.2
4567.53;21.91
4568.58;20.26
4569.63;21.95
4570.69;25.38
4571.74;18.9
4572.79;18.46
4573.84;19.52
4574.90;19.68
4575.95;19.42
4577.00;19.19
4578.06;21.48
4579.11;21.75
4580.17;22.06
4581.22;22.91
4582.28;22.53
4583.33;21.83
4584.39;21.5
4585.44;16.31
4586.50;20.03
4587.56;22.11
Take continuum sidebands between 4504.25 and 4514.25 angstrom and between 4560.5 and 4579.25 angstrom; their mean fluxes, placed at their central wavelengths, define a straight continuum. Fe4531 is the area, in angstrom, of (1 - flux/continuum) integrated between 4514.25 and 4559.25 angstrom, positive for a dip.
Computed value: 2.7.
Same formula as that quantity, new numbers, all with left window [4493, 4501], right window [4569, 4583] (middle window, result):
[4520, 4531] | 0.73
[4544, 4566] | 0.35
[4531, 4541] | 1.12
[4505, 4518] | -0.12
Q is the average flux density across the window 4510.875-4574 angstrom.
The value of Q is 19.9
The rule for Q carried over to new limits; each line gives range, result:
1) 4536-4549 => 19.2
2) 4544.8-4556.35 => 19.9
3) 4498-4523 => 20.7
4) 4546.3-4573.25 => 20.8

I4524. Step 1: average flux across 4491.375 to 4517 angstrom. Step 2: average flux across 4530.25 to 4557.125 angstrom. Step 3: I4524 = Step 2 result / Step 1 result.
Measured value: 0.94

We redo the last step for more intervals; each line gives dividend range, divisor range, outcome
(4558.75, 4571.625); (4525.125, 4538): 1.15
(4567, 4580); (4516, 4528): 1.08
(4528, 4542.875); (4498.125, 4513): 0.90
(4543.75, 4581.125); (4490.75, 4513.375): 1.03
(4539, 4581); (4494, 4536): 1.03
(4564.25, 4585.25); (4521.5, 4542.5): 1.13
